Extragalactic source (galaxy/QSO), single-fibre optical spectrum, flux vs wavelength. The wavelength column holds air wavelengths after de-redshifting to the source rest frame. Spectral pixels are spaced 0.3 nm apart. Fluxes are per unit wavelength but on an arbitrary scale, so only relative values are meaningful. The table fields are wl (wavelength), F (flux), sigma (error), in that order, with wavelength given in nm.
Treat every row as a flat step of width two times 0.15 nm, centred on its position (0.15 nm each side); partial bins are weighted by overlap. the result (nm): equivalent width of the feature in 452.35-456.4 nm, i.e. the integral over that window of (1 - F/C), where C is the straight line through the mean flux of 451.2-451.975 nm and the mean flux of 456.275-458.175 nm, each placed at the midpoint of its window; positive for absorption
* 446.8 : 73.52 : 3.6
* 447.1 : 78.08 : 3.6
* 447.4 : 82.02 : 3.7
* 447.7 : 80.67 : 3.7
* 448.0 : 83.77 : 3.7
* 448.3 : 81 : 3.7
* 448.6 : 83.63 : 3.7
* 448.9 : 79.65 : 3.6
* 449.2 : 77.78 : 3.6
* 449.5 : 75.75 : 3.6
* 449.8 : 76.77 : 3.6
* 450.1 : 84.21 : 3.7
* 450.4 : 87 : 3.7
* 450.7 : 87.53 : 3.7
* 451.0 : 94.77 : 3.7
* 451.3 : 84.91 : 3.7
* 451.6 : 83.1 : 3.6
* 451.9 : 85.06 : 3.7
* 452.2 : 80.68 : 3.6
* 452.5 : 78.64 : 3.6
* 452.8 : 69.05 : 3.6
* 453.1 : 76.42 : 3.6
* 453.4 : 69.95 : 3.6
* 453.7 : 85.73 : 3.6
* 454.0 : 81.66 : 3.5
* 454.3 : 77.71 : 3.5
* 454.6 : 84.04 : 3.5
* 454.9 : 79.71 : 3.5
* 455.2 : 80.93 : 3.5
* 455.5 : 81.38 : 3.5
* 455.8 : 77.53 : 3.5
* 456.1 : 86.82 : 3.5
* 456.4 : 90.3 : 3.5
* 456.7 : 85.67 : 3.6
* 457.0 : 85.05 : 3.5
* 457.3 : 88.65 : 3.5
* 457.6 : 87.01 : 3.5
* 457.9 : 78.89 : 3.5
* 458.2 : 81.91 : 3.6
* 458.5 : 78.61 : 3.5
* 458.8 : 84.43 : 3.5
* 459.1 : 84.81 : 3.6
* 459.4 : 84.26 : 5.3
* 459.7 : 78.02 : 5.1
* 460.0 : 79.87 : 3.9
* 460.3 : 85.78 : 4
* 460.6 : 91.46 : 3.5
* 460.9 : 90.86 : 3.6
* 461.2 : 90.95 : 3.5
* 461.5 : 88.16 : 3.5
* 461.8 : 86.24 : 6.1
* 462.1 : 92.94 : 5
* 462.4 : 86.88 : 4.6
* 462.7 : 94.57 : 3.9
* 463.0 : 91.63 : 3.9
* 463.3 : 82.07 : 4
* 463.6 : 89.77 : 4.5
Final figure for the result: 0.25 nm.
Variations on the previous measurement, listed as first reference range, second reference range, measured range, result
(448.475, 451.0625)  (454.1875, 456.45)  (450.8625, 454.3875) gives 0.072 nm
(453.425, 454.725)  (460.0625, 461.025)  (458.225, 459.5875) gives 0.060 nm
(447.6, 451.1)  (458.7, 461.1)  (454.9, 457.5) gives -0.003 nm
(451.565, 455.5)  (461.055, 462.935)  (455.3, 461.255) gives 0.060 nm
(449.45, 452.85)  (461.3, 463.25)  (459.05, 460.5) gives 0.090 nm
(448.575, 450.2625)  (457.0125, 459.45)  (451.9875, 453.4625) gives 0.096 nm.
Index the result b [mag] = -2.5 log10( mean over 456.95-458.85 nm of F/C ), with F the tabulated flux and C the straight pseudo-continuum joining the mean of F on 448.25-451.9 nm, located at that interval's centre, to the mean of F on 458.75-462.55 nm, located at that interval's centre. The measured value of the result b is 0.03 mag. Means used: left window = 83.1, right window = 86.6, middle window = 83.4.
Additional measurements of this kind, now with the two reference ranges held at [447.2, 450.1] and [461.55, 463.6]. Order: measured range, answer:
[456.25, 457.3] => -0.02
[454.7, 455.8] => 0.05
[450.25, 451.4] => -0.09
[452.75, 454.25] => 0.08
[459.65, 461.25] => 0.02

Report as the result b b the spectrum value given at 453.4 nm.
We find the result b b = 69.95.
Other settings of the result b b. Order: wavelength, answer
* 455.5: 81.38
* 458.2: 81.91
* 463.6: 89.77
